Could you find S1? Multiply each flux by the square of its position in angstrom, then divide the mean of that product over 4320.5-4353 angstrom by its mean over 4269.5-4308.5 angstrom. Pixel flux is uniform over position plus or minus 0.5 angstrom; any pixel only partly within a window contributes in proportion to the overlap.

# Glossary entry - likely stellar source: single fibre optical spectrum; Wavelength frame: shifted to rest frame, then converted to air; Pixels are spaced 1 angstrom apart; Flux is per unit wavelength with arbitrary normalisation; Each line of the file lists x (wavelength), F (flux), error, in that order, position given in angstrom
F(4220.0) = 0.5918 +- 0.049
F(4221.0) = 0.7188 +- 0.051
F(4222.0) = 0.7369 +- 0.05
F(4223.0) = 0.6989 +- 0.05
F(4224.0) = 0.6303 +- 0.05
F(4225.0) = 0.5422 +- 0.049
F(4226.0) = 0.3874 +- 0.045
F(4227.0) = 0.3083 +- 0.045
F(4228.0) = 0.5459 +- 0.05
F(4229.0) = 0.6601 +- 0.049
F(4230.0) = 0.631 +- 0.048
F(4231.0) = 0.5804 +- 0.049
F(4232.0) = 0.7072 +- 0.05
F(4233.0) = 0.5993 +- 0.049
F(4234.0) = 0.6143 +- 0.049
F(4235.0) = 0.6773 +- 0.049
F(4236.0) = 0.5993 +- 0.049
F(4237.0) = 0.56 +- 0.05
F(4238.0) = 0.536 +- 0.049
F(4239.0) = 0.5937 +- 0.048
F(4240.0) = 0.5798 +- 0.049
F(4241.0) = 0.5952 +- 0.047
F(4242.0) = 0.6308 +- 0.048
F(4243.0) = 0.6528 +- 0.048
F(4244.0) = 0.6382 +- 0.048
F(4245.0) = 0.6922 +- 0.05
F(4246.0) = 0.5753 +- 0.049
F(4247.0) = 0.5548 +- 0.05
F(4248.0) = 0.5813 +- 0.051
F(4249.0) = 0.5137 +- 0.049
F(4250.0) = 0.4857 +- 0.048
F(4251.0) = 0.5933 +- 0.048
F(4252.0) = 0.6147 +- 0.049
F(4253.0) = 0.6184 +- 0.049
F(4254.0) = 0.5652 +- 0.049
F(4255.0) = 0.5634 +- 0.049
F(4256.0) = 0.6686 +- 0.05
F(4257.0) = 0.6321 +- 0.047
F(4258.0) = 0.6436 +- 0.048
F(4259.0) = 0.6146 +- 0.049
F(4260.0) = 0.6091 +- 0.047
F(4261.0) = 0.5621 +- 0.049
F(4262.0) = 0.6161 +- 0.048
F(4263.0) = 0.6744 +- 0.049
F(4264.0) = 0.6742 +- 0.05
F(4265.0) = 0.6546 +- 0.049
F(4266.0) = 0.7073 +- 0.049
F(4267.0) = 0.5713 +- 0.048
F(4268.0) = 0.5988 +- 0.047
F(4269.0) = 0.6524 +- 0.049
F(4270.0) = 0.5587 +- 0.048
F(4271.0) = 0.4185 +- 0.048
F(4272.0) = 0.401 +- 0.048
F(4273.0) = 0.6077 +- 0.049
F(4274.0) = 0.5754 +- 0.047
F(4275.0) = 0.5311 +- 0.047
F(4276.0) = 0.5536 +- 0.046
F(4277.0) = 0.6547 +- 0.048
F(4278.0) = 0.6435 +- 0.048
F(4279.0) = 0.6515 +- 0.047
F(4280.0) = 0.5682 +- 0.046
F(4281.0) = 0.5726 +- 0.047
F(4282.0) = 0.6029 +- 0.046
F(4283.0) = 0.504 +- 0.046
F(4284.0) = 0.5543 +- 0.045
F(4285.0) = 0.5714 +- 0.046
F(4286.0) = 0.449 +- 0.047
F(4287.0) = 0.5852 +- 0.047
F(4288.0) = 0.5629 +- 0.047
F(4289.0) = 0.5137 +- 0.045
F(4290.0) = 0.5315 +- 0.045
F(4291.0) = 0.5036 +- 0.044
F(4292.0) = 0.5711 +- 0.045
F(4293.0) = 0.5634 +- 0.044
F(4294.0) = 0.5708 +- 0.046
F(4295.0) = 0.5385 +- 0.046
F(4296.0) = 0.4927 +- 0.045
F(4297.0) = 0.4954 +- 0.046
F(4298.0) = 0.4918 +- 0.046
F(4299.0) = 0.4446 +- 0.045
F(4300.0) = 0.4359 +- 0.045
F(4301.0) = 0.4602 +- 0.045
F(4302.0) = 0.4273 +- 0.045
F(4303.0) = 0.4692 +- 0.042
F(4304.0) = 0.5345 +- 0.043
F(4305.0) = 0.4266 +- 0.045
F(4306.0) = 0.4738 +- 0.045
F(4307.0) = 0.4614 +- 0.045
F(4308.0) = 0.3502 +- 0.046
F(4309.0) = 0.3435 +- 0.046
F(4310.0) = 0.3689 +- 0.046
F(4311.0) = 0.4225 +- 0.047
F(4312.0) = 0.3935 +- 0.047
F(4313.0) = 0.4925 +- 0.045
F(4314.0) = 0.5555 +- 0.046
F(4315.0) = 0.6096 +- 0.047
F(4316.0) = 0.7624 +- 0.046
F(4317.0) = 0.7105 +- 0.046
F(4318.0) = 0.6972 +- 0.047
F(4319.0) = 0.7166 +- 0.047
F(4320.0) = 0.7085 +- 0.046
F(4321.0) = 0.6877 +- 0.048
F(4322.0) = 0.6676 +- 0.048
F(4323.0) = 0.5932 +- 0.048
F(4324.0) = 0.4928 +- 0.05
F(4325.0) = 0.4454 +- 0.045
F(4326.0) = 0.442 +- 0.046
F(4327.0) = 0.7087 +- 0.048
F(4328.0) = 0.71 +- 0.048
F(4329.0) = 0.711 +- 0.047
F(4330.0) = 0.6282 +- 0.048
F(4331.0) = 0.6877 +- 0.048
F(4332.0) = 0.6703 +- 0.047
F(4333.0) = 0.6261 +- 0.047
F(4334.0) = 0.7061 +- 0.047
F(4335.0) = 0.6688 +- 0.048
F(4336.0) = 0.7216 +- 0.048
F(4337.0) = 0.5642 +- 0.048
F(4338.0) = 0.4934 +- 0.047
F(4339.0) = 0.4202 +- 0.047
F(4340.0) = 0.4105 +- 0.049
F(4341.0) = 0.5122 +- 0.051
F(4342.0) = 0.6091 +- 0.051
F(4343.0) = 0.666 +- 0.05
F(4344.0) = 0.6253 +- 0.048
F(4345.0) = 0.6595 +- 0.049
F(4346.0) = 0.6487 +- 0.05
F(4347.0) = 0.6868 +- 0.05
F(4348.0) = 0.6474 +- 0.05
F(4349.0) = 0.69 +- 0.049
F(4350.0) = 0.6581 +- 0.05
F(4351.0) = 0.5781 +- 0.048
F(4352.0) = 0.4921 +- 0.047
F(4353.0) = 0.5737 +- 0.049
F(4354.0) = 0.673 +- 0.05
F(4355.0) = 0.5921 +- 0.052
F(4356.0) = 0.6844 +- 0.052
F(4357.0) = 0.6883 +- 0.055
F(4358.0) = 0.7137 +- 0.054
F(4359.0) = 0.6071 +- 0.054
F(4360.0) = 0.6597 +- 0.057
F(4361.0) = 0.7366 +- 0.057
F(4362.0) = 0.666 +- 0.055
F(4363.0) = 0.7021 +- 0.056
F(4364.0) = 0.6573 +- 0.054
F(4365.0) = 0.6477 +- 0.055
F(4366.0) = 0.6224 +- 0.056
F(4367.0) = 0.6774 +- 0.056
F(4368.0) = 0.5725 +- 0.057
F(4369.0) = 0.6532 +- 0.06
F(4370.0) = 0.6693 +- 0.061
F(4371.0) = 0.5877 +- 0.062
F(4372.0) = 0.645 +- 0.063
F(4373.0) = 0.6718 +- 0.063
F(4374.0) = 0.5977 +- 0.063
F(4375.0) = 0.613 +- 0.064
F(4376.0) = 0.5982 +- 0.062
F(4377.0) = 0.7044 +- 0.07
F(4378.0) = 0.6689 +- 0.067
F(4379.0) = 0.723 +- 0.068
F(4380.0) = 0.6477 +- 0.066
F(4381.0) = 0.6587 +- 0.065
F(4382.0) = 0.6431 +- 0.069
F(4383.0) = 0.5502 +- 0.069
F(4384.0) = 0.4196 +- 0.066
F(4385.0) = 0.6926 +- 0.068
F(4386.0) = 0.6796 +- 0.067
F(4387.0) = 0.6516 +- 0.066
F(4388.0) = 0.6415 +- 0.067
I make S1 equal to 1.20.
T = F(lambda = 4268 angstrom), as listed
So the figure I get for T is 0.5988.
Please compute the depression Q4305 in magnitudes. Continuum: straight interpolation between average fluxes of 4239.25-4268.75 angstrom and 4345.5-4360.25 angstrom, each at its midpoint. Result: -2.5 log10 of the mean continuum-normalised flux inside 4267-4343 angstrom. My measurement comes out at 0.13 mag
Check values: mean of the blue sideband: 0.61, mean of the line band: 0.555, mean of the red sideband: 0.639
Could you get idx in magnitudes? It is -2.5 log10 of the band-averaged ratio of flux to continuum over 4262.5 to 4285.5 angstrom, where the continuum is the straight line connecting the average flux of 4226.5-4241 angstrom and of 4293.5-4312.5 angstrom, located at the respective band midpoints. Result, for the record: -0.156 mag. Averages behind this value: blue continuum 0.586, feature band 0.587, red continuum 0.453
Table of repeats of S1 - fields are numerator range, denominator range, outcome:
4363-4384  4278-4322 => 1.23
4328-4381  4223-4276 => 1.13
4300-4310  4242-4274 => 0.74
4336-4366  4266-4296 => 1.15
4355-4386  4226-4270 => 1.14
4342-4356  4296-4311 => 1.46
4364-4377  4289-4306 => 1.32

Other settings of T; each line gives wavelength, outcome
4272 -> 0.401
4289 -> 0.5137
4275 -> 0.5311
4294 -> 0.5708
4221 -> 0.7188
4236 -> 0.5993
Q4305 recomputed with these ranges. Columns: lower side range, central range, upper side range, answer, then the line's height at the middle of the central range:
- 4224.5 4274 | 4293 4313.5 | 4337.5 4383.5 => 0.31 mag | 0.608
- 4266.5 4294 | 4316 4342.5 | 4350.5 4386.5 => -0.03 mag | 0.603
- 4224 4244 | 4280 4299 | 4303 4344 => 0.08 mag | 0.575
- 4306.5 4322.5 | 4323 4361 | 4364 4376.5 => -0.04 mag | 0.595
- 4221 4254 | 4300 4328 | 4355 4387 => 0.17 mag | 0.624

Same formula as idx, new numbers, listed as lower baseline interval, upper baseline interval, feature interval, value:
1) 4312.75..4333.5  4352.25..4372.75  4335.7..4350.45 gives 0.077 mag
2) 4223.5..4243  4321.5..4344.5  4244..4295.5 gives 0.011 mag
